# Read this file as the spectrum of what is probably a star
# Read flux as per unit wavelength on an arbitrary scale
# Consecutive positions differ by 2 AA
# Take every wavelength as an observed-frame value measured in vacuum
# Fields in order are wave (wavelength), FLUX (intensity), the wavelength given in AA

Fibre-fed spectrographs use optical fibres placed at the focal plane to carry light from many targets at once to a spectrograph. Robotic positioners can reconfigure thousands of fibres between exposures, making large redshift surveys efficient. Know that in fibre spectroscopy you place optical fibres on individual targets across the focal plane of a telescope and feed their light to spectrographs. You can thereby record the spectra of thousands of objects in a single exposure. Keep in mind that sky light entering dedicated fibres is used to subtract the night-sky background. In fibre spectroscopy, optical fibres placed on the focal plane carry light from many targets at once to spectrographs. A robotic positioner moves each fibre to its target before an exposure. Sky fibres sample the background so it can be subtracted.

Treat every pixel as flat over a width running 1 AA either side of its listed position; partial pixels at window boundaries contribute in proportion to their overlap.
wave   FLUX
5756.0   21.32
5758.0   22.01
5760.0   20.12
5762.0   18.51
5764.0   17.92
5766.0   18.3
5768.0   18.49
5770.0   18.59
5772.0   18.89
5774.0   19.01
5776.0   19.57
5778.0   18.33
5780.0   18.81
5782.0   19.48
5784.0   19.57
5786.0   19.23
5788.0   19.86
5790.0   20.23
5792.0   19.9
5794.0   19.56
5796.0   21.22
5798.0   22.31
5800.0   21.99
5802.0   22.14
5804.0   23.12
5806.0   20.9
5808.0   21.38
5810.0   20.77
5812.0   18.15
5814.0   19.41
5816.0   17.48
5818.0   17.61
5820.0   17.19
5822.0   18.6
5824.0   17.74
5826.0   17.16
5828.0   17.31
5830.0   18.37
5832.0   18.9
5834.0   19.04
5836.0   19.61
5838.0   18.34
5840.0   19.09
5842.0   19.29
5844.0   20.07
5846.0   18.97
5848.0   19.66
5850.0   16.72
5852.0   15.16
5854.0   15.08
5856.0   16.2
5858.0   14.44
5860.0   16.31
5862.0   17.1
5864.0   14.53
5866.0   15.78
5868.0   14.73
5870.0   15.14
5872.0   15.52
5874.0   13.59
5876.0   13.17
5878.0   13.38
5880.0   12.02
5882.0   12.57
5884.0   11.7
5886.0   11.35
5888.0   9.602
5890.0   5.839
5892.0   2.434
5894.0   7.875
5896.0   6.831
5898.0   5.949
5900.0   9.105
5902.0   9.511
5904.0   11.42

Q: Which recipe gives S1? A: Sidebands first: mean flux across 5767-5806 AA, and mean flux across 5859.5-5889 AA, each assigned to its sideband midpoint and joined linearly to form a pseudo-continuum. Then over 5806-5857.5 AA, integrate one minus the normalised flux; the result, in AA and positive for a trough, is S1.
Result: -4.8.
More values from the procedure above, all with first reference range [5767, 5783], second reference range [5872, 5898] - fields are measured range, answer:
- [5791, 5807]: -4.19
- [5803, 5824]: -4.70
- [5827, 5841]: -4.46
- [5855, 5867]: -3.72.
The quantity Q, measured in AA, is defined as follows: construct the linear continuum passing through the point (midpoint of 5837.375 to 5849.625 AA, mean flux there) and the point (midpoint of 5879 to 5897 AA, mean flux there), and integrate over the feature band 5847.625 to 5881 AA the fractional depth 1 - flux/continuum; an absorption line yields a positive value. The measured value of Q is -2.2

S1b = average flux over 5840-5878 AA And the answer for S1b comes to 16.2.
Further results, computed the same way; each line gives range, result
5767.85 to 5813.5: 20.1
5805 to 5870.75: 17.8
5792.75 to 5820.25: 20.3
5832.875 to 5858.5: 17.9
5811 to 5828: 17.9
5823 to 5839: 18.3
